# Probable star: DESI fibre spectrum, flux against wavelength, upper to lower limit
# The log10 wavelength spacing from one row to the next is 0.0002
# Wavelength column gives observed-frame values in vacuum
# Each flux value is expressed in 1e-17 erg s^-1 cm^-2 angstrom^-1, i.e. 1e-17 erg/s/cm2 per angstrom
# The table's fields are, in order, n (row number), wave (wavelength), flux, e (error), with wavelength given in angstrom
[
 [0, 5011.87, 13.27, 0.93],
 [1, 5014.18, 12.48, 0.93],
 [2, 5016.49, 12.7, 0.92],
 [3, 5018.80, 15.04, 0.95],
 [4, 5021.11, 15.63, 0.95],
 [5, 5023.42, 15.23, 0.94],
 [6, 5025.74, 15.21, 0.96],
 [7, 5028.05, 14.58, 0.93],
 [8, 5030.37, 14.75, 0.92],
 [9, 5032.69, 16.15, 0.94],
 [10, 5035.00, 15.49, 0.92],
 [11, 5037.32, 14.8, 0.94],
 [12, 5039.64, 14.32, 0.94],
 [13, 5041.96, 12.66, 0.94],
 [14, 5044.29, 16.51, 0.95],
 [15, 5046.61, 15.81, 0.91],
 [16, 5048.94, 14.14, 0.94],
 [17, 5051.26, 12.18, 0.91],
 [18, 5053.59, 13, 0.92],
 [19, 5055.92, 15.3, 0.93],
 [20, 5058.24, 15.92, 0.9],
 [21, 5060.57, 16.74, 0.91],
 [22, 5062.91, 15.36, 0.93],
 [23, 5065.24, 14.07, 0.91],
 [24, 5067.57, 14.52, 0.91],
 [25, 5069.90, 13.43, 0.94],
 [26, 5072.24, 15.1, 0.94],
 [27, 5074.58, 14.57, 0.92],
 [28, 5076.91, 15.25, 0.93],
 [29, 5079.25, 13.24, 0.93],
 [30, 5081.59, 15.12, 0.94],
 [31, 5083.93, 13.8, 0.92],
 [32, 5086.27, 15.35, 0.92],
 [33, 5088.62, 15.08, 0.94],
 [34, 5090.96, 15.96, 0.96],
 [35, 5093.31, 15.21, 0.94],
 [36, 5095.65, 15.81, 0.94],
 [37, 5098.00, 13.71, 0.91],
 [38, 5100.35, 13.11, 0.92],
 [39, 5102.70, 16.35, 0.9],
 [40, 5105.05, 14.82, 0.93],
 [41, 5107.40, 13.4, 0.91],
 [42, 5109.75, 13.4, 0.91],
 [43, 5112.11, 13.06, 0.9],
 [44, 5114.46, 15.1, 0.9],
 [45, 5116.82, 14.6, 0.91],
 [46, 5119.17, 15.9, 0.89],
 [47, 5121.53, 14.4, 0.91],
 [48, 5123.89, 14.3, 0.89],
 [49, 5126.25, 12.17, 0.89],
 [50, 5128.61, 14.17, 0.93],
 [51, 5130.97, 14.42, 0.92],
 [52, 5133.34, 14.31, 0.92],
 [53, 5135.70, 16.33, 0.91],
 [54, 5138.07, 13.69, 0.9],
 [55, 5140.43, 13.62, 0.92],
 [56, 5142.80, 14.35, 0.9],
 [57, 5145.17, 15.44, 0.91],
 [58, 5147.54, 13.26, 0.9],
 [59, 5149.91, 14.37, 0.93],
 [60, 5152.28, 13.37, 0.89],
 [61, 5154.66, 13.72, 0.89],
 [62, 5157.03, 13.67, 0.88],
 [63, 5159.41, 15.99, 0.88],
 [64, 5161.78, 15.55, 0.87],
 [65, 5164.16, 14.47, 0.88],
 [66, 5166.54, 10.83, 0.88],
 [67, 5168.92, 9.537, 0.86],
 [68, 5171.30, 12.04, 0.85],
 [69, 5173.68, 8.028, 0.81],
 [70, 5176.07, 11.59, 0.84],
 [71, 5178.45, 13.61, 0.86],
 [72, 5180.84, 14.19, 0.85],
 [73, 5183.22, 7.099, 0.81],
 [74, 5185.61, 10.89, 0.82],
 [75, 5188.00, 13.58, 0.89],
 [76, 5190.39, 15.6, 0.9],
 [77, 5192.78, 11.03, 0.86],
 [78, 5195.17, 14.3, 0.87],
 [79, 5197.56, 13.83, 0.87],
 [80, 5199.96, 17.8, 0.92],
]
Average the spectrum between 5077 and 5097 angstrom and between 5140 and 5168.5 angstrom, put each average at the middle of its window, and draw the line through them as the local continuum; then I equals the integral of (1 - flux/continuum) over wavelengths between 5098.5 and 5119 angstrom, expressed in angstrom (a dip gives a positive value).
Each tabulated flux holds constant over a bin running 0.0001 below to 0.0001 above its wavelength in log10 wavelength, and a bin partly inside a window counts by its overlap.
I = 0.5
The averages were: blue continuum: 14.9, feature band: 14.3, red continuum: 13.9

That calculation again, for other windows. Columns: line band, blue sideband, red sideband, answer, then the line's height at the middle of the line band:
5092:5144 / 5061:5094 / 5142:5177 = -1.7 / 13.9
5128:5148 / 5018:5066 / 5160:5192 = -2.4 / 12.9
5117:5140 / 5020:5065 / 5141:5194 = -1.6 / 13.5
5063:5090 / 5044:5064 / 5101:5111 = 0.3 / 14.7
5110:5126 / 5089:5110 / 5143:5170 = 0.0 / 14.4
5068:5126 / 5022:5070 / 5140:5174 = -1.7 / 14.1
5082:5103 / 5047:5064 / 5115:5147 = -0.4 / 14.6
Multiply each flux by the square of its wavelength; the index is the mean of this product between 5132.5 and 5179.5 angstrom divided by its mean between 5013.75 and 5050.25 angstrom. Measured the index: 0.95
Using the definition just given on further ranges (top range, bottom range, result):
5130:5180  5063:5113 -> 0.95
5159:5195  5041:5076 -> 0.88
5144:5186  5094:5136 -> 0.90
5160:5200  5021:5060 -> 0.89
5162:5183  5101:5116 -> 0.84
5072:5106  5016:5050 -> 1.02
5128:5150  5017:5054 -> 1.02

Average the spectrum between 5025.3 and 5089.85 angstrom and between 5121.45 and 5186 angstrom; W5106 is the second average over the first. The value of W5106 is 0.9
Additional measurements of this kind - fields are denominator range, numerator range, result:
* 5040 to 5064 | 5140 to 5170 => 0.93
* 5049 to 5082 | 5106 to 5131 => 0.97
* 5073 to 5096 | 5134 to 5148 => 0.97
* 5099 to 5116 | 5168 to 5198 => 0.84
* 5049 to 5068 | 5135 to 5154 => 0.97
